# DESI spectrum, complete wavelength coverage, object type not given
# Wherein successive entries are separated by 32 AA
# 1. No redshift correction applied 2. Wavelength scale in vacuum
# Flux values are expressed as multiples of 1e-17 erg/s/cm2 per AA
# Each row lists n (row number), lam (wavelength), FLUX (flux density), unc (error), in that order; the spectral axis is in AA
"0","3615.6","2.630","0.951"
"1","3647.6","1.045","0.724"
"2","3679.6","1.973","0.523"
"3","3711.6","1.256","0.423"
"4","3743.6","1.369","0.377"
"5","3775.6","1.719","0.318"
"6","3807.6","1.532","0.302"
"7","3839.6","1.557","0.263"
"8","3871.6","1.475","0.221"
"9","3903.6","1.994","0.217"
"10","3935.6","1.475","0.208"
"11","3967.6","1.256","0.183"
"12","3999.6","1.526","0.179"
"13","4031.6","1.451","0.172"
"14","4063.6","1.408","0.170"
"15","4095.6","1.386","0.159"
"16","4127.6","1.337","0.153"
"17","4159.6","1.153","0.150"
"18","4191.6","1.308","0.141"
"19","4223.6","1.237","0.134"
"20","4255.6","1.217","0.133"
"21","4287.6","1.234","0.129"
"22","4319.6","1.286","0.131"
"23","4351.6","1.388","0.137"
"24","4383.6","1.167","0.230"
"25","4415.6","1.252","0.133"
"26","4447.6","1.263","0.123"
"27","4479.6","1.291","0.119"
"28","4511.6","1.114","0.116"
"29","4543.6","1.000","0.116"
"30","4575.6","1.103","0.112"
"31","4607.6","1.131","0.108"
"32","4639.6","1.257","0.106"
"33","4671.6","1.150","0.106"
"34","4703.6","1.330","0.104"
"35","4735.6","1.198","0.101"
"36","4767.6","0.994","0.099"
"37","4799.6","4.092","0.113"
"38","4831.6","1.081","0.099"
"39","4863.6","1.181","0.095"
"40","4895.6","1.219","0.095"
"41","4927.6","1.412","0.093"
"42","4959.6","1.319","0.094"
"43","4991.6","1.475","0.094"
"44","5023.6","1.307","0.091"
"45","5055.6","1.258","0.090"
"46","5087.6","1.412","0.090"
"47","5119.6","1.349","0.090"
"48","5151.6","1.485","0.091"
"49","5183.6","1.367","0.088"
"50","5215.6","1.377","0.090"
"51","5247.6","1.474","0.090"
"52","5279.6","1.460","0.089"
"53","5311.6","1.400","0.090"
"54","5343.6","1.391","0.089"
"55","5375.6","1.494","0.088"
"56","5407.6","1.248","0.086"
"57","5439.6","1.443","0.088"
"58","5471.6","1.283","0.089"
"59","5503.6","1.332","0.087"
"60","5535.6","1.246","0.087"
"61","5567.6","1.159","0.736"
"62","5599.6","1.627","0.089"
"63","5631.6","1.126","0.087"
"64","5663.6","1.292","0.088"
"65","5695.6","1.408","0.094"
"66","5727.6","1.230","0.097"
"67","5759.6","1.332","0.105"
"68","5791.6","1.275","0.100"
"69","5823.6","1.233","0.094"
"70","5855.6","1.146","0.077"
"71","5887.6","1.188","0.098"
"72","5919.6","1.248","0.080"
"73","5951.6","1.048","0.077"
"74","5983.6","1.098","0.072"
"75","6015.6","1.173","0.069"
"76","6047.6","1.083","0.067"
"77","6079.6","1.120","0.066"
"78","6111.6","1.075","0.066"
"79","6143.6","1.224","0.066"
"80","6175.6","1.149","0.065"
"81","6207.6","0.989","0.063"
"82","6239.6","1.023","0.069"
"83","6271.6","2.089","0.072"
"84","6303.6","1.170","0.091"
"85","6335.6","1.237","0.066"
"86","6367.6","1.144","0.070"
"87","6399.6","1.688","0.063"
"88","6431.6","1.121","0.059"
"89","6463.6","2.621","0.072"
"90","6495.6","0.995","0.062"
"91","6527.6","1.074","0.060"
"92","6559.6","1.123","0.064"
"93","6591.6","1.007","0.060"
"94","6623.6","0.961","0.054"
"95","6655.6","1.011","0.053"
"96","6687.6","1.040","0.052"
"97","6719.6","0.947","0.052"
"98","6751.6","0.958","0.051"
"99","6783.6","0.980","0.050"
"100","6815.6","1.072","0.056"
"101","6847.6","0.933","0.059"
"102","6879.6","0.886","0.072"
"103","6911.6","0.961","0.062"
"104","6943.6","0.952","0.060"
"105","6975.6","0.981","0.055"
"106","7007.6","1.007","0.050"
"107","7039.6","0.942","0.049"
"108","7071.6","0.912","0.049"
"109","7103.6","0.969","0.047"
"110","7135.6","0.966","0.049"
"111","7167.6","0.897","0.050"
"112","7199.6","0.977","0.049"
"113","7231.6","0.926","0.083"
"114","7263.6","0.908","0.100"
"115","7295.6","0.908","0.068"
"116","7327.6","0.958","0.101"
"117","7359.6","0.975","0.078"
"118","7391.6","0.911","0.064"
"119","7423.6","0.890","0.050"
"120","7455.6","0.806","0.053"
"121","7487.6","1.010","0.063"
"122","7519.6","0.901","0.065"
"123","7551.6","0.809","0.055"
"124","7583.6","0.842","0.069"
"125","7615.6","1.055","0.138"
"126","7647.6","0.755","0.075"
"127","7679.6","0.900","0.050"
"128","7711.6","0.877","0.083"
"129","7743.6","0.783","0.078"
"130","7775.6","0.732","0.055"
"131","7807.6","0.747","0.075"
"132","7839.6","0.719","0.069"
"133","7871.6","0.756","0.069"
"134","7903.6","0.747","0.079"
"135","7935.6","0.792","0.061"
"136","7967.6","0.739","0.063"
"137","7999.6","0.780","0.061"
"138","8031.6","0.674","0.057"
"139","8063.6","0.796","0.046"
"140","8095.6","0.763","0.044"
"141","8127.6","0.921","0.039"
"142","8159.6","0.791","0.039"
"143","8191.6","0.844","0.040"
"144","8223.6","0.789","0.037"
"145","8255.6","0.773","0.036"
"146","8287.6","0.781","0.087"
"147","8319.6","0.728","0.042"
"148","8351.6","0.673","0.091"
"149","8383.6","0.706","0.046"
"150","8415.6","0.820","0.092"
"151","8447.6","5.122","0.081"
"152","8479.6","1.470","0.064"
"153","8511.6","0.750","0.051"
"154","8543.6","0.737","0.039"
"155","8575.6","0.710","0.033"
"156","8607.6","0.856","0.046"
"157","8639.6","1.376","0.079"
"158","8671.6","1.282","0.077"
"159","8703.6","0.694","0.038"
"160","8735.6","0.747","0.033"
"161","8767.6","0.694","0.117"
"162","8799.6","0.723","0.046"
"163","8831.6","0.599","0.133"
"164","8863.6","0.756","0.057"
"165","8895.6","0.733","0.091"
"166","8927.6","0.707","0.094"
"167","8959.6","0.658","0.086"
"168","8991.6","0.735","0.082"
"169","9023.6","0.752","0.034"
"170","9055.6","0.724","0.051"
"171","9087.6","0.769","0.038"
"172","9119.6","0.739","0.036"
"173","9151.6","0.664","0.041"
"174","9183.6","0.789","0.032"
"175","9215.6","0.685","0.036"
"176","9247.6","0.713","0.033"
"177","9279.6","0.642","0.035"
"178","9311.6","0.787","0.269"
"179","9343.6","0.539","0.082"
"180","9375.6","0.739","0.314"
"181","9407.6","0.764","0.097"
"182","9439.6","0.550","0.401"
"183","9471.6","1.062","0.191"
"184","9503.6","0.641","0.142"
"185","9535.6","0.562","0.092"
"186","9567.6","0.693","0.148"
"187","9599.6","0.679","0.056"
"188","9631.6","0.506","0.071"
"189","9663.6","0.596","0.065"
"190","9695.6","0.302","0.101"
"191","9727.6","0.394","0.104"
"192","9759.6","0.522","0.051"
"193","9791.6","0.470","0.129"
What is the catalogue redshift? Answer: 0.29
